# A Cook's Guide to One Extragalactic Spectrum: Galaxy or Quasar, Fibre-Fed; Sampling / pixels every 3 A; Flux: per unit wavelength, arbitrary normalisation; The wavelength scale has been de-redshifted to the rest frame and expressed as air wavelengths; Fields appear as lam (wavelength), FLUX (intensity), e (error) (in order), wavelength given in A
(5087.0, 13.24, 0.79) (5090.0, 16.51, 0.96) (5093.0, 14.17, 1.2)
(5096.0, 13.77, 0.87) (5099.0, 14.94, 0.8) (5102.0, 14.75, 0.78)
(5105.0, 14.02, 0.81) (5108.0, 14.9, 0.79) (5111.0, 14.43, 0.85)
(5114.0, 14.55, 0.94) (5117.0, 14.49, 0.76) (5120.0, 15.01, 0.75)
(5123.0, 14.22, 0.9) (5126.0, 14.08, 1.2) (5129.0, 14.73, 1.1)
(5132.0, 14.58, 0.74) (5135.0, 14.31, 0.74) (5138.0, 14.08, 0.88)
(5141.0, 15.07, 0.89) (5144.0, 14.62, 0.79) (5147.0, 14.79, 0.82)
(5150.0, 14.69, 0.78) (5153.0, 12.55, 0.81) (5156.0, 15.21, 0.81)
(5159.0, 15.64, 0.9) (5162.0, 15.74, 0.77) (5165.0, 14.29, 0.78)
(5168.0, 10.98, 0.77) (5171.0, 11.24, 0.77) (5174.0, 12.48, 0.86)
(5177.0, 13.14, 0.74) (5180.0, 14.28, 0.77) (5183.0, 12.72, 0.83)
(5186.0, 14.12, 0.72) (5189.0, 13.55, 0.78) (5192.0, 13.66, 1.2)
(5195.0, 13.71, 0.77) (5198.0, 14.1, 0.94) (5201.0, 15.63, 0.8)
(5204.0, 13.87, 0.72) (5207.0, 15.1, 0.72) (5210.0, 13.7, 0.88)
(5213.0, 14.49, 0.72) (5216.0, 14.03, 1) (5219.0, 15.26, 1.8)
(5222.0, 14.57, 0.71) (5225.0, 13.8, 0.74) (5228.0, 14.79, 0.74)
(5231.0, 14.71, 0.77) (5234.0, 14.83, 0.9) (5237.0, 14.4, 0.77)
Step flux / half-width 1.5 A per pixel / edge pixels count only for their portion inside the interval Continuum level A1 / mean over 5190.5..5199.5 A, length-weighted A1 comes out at 13.8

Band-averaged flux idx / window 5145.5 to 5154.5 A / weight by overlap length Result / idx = 14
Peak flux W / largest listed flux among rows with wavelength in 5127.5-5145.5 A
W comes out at 15.07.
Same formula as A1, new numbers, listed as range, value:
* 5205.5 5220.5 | 14.5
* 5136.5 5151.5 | 14.7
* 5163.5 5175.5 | 12.2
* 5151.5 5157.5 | 13.9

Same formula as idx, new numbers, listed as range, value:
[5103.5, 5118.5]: 14.5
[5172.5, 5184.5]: 13.2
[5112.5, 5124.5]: 14.6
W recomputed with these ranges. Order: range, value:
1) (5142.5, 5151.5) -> 14.79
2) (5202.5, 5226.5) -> 15.26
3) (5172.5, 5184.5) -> 14.28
